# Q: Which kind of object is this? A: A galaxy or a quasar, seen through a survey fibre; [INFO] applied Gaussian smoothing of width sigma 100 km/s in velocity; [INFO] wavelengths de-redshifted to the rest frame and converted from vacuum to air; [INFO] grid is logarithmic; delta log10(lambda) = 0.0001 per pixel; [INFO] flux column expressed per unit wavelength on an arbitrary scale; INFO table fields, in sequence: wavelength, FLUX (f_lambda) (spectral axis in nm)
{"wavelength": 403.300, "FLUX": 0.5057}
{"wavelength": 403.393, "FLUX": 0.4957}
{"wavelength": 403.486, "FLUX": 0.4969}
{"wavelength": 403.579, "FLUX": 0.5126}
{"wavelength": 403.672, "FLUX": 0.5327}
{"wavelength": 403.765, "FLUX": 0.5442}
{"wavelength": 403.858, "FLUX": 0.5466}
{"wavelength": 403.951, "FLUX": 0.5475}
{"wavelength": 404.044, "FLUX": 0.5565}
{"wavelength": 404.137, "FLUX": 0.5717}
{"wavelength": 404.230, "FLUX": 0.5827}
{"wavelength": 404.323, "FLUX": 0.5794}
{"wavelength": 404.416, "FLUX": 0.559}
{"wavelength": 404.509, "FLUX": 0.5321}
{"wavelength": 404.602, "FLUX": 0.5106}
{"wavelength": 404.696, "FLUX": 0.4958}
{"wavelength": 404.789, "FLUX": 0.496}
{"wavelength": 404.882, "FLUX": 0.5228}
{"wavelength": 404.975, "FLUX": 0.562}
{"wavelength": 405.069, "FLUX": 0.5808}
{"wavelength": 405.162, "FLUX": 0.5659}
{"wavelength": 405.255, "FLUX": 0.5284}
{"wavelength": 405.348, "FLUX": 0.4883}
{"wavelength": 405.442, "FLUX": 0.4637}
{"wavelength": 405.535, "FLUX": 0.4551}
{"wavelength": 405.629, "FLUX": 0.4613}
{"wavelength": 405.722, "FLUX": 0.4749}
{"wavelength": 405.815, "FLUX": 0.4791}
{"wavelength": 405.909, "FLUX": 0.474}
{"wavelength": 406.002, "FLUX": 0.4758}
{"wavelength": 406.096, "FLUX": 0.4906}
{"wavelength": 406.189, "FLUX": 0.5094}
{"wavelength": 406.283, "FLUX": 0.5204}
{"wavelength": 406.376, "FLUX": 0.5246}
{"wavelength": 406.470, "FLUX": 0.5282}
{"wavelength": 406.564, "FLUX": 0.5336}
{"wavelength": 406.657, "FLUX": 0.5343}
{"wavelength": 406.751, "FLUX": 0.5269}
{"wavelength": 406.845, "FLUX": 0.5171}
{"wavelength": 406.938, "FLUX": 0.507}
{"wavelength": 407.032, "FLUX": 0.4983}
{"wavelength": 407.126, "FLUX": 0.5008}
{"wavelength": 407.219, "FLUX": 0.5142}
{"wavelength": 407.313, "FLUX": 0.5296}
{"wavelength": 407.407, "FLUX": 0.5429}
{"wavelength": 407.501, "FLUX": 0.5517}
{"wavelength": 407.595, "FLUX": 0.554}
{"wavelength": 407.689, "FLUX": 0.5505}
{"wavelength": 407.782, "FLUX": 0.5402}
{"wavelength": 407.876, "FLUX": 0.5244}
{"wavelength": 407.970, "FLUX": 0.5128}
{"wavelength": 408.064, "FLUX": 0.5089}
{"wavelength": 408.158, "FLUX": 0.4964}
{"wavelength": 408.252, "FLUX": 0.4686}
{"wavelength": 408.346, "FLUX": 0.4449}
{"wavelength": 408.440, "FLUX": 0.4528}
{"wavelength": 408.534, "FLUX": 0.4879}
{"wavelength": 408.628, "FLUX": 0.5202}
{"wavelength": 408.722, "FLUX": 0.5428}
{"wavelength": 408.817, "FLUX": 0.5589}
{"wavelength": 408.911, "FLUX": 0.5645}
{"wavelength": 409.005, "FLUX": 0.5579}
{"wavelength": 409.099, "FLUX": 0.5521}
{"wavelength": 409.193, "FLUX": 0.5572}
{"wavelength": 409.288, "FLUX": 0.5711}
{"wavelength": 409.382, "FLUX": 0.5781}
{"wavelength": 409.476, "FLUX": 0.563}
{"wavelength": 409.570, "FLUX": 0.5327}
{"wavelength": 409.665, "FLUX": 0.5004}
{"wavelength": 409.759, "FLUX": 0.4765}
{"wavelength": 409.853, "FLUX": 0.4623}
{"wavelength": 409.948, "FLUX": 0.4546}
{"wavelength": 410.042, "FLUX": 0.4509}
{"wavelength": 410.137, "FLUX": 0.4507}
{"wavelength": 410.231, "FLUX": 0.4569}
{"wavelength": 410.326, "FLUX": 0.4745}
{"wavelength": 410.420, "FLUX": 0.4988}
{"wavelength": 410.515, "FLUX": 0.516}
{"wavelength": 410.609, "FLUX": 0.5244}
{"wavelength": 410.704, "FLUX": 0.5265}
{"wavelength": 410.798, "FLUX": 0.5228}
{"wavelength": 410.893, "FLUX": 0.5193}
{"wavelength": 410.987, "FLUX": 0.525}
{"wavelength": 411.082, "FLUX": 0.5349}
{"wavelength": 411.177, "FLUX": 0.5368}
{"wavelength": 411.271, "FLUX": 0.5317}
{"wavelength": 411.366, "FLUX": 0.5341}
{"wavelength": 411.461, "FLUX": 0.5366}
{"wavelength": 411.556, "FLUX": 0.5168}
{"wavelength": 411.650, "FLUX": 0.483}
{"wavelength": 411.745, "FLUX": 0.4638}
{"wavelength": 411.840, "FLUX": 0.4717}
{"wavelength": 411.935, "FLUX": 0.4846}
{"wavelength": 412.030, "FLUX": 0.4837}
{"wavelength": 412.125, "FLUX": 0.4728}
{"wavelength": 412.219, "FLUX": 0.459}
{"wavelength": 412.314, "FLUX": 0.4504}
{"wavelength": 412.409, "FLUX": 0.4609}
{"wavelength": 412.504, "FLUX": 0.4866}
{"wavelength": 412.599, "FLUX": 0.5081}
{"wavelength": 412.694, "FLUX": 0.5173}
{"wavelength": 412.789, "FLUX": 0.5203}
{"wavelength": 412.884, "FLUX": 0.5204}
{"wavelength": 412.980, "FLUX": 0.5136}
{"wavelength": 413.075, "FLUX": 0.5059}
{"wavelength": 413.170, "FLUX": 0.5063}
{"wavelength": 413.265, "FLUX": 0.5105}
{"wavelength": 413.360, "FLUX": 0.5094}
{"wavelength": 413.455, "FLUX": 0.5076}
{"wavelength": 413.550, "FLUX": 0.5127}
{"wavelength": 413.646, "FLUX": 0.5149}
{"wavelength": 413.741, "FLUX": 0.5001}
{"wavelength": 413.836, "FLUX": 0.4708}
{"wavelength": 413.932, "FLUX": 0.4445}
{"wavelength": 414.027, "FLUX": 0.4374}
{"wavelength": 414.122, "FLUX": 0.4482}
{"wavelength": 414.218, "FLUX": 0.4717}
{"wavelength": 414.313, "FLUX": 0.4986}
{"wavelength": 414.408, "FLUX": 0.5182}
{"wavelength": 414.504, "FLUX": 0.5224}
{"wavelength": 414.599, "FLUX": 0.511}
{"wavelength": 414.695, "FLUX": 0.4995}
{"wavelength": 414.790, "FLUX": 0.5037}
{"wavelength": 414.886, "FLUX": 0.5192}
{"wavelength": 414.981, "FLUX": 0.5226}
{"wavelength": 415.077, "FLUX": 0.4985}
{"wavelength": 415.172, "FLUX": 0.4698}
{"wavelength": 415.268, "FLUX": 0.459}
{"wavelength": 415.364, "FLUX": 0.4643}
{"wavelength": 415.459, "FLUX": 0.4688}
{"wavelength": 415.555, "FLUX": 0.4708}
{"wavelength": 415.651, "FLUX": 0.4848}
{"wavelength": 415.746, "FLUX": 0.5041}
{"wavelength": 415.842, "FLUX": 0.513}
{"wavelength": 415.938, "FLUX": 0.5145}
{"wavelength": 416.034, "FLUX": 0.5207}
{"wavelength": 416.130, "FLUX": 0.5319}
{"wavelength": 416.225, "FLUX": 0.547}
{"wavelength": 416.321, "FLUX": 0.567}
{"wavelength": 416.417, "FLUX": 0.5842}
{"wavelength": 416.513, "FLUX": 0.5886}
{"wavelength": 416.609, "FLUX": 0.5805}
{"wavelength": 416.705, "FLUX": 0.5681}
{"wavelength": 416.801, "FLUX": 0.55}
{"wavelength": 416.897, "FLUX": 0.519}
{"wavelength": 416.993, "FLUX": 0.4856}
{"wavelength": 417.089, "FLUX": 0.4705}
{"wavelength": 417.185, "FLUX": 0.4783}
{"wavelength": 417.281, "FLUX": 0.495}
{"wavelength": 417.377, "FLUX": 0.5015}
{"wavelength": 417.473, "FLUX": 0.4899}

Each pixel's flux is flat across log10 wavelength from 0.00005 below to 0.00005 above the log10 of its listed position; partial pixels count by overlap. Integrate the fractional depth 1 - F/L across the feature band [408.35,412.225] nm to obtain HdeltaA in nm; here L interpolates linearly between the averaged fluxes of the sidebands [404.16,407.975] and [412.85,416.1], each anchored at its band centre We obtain -0.02 nm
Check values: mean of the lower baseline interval 0.52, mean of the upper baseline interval 0.495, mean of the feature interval 0.51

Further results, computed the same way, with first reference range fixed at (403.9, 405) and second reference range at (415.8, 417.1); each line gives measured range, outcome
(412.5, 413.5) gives 0.06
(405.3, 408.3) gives 0.19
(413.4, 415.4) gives 0.19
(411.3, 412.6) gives 0.13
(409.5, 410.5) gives 0.12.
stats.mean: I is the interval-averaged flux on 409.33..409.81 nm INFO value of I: 0.531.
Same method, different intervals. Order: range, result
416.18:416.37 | 0.556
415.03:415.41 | 0.473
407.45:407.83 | 0.549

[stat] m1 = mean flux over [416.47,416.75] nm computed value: 0.579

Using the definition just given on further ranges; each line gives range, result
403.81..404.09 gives 0.55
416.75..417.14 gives 0.507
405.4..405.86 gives 0.467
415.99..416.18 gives 0.528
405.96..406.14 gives 0.482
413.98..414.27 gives 0.453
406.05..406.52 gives 0.515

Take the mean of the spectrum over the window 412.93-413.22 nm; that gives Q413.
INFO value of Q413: 0.508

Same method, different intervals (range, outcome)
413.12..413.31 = 0.509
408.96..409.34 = 0.56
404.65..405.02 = 0.52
